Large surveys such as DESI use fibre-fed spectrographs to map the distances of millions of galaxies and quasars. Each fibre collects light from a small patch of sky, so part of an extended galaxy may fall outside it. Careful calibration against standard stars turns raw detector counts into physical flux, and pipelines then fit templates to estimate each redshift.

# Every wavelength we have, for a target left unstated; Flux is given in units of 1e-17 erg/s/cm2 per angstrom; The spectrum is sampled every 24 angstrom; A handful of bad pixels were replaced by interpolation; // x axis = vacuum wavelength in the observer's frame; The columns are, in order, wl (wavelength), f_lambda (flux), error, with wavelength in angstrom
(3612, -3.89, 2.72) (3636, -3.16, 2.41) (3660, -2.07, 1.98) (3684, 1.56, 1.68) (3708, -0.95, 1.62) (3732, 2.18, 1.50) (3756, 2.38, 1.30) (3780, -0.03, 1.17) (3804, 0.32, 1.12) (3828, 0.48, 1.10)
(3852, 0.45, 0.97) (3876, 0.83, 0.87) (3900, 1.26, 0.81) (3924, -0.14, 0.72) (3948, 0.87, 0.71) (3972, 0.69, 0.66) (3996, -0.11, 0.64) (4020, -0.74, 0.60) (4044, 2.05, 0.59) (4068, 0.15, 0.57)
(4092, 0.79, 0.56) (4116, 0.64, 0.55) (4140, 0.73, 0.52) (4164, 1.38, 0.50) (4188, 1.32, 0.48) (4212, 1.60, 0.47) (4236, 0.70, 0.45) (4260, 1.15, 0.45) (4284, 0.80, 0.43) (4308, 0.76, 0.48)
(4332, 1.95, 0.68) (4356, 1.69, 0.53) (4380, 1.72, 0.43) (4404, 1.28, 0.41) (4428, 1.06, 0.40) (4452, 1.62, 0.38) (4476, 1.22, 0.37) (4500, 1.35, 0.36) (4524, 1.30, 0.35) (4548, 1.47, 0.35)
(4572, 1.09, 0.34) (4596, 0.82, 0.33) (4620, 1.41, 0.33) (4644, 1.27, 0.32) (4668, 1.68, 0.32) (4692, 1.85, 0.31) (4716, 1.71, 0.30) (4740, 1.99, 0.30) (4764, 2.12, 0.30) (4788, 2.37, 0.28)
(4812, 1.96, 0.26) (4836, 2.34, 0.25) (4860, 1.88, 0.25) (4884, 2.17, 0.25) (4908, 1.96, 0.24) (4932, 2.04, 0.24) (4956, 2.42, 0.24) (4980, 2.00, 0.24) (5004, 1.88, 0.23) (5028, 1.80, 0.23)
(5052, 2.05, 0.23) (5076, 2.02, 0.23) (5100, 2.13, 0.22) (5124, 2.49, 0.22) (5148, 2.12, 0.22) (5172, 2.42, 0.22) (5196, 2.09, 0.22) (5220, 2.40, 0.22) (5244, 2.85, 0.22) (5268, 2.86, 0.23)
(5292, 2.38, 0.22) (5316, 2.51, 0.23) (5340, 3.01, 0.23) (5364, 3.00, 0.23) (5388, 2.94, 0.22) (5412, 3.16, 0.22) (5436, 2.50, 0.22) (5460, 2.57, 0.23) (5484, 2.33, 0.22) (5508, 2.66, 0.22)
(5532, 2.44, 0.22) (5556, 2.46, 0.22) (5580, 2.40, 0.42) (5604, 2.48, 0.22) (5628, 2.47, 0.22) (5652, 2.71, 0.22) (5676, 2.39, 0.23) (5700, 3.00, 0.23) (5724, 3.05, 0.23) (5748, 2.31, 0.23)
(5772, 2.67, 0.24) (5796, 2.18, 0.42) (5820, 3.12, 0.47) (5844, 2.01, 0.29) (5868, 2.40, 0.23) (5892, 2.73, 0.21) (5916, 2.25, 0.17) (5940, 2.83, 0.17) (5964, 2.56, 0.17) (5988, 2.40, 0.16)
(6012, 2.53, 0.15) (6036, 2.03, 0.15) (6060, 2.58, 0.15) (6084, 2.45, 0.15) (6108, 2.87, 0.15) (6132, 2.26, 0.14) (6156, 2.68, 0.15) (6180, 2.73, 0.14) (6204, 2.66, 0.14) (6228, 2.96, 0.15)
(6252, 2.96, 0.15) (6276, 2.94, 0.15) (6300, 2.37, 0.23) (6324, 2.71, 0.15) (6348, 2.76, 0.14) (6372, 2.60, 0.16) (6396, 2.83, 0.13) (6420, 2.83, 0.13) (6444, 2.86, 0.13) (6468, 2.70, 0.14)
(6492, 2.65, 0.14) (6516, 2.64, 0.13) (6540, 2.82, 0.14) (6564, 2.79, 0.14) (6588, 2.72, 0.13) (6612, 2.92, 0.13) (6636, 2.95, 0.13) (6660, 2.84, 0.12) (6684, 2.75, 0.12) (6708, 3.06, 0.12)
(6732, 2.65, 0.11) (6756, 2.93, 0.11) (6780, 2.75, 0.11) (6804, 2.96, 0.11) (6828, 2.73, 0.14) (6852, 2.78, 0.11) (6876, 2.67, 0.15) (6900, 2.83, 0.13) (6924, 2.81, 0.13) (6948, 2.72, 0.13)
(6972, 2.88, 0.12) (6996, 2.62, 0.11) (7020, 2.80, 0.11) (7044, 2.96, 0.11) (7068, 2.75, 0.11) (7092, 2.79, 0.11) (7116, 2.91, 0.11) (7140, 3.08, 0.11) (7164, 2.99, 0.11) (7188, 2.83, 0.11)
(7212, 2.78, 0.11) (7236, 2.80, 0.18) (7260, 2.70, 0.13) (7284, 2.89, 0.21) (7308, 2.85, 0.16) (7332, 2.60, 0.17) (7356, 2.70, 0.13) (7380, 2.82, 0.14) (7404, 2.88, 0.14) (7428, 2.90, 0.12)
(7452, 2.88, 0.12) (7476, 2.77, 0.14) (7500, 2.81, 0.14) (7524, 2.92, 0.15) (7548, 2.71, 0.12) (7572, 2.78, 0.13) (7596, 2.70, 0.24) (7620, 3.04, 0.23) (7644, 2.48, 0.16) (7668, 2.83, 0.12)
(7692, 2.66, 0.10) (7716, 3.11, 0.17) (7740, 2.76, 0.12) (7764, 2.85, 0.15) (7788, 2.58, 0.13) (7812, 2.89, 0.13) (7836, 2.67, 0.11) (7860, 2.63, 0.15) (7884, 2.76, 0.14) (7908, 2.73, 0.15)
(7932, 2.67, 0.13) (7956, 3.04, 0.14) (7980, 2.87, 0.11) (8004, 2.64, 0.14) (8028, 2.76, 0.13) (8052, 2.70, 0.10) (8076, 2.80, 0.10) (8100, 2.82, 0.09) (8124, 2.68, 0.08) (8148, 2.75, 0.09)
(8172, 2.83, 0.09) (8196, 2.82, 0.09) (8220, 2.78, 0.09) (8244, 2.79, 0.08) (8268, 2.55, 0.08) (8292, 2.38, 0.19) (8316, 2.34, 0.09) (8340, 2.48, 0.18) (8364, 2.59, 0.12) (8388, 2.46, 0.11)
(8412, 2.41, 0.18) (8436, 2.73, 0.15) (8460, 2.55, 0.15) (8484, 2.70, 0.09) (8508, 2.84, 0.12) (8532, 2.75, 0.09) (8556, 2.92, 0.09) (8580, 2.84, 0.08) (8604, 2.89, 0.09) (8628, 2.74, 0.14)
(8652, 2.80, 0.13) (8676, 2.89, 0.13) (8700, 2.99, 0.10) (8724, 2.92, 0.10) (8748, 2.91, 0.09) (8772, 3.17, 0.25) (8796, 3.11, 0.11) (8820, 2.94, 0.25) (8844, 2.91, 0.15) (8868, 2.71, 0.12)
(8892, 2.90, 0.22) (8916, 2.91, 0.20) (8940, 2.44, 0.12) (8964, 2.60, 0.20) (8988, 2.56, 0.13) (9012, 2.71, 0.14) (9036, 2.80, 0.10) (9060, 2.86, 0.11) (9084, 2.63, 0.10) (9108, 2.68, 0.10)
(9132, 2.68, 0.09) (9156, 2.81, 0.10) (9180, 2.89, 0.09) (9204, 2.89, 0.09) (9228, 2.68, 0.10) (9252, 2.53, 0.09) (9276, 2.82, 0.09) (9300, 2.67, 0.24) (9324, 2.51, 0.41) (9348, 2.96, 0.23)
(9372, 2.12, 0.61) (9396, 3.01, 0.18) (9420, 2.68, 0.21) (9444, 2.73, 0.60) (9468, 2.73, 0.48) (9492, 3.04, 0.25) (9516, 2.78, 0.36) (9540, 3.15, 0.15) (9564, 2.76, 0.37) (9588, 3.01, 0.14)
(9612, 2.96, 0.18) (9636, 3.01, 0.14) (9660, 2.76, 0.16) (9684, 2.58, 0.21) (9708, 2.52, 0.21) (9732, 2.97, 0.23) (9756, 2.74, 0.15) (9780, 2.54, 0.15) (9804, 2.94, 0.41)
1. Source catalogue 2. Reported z 0.17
